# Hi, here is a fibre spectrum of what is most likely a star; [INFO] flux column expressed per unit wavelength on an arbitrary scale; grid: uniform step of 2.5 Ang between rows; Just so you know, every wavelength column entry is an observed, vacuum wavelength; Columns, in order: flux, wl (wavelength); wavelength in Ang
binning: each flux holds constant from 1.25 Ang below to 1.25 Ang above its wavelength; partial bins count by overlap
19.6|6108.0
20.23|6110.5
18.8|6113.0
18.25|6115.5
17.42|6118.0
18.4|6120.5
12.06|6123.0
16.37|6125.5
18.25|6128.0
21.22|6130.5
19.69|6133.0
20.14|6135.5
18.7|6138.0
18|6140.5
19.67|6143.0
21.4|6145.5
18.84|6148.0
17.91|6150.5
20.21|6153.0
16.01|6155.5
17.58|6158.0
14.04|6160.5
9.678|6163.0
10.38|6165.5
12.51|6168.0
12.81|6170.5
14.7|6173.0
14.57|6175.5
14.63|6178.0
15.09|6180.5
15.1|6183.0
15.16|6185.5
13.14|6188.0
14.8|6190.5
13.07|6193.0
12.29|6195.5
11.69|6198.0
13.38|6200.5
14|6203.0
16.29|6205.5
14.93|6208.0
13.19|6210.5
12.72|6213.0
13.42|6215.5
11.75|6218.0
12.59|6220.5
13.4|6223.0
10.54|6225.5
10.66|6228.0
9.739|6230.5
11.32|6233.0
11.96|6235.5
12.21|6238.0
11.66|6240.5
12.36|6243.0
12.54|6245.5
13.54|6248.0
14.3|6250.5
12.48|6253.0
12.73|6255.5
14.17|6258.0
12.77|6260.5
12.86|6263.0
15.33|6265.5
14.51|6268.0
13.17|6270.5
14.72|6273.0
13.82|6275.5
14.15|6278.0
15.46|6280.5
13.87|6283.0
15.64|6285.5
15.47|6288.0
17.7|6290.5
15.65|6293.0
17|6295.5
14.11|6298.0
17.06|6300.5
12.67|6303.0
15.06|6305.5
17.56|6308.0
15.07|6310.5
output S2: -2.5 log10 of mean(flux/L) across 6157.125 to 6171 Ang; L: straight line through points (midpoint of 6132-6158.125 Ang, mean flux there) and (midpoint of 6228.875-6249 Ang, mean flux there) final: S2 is 0.35 mag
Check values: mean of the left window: 19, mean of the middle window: 12.7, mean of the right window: 11.9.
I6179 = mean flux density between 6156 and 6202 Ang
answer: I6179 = 13.6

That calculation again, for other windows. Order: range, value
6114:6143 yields 18.1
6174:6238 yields 13.2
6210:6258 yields 12.3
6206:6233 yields 12.4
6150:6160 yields 17.6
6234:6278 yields 13.3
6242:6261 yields 13.1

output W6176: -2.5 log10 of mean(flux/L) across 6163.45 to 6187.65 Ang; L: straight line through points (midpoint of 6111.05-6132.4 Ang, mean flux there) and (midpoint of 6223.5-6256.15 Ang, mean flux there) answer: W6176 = 0.104 mag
